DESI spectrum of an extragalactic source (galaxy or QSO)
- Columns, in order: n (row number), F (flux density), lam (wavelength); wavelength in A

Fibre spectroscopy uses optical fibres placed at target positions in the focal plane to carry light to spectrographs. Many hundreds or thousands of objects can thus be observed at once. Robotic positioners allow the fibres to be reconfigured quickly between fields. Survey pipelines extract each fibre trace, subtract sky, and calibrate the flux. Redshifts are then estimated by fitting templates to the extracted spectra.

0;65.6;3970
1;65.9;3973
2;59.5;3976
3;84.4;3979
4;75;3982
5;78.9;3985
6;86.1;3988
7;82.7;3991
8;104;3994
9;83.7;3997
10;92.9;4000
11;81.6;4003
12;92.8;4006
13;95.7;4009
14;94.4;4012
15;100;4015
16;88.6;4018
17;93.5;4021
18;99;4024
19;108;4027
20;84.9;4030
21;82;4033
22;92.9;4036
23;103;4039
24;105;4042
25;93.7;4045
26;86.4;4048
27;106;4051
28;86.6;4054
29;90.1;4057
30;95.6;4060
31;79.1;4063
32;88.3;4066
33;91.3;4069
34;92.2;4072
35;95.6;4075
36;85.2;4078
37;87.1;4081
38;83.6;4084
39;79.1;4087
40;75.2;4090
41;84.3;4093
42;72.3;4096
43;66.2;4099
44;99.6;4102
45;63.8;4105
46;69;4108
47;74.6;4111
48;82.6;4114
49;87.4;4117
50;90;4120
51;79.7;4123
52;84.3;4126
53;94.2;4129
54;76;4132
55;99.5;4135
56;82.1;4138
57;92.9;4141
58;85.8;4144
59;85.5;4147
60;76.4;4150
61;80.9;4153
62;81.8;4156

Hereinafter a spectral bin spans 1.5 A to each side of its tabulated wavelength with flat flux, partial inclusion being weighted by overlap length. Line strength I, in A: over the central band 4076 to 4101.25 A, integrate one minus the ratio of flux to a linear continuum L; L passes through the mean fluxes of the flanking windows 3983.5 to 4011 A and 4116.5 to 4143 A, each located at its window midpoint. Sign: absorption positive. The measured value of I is 2.2 A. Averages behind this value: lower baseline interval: 88.8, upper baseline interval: 87.3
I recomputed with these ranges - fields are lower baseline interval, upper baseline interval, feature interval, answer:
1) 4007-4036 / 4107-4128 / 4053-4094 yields 0.3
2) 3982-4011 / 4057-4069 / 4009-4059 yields -3.6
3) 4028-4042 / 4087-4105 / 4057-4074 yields -0.8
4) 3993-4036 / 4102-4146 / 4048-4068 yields -0.3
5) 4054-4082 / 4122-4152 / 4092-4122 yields 2.9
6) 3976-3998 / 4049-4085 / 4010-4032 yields -2.3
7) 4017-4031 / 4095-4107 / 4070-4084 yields -1.3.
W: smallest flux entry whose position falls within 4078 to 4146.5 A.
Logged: 63.8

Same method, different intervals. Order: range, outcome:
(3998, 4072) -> 79.1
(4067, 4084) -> 83.6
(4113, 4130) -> 79.7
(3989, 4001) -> 82.7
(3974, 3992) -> 59.5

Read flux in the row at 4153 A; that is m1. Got 80.9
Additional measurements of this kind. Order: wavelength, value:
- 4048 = 86.4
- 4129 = 94.2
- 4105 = 63.8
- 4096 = 72.3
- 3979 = 84.4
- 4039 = 103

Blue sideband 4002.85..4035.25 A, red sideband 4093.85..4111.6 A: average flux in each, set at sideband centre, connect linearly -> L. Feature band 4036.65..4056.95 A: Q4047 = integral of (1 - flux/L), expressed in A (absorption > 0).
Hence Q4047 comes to -2.1 A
